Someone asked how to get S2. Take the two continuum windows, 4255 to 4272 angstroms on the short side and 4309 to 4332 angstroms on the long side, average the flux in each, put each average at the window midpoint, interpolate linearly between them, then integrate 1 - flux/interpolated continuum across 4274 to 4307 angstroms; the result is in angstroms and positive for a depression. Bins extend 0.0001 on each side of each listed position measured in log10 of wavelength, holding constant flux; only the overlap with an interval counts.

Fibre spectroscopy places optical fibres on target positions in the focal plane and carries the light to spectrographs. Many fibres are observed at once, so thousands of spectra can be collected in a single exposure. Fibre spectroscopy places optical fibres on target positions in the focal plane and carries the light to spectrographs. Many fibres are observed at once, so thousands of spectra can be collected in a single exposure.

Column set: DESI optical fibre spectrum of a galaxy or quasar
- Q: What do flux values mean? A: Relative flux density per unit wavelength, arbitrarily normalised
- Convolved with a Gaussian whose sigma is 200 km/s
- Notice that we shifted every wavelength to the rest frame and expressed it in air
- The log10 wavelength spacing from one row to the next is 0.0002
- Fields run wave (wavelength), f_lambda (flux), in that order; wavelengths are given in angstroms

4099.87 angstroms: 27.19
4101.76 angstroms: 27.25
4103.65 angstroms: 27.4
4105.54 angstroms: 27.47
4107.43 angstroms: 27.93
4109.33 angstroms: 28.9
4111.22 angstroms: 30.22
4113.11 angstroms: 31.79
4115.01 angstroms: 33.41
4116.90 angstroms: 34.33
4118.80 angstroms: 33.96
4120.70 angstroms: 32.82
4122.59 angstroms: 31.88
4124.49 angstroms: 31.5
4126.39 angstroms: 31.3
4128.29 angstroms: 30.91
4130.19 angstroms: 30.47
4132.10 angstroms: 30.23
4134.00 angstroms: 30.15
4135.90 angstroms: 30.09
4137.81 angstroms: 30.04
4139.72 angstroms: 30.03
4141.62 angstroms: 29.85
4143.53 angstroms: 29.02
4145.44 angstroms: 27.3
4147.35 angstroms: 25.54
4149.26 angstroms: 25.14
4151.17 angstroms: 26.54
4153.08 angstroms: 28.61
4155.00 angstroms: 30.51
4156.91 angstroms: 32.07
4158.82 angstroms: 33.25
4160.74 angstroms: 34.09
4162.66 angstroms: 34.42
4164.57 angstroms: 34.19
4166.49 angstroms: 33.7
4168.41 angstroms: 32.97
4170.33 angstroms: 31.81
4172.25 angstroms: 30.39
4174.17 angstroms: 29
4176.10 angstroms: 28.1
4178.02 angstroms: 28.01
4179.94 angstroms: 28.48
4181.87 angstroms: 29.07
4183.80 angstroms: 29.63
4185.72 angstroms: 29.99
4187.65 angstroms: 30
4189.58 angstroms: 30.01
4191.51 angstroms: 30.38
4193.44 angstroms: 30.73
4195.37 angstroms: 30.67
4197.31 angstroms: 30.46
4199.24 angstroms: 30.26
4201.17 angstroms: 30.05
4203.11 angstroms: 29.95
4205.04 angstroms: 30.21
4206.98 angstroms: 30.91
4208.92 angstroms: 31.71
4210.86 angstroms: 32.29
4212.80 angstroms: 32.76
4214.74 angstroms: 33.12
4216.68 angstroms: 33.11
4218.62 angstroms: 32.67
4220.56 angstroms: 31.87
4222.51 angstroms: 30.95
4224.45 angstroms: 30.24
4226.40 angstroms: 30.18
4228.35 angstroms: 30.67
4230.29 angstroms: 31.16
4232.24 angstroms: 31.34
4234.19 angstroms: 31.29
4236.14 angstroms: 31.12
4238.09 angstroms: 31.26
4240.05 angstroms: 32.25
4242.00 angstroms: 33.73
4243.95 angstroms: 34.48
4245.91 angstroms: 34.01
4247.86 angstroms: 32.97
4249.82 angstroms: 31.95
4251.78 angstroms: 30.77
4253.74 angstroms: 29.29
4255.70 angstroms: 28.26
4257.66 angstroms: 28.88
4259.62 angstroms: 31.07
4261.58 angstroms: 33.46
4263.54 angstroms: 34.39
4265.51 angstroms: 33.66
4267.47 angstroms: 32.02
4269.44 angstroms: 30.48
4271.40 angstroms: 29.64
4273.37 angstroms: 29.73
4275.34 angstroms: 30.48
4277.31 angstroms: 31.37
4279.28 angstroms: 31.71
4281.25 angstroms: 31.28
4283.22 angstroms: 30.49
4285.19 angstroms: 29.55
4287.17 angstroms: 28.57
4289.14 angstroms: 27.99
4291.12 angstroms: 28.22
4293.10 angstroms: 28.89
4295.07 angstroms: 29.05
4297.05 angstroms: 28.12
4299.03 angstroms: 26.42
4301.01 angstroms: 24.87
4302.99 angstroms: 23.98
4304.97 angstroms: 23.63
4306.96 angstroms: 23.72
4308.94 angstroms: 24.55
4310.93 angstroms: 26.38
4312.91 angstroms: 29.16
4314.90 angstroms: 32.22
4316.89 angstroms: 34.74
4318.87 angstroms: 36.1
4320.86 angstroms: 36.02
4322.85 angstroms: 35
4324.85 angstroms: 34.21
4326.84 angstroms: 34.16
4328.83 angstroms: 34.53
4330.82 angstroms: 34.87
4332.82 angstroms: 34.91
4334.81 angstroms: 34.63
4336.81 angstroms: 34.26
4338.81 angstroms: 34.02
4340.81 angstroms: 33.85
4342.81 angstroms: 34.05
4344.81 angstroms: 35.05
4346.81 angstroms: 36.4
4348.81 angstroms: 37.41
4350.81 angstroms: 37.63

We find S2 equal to 3.99 angstroms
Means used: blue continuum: 31.4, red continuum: 33.1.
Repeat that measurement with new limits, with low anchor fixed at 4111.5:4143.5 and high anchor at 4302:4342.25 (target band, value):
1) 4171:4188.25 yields 1.2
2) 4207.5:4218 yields -0.3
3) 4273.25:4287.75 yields 0.5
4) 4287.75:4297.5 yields 1.0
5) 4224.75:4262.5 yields 0.2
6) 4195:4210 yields 0.5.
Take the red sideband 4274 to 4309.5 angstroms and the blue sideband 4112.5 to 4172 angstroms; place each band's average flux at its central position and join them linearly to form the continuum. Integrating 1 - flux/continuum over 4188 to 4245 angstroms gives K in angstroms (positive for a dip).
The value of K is -3.6 angstroms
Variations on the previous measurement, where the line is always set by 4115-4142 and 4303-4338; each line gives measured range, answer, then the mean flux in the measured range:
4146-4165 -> 0.7 angstroms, 30.3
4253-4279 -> 0.5 angstroms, 31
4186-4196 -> 0.4 angstroms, 30.3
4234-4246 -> -0.4 angstroms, 32.6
